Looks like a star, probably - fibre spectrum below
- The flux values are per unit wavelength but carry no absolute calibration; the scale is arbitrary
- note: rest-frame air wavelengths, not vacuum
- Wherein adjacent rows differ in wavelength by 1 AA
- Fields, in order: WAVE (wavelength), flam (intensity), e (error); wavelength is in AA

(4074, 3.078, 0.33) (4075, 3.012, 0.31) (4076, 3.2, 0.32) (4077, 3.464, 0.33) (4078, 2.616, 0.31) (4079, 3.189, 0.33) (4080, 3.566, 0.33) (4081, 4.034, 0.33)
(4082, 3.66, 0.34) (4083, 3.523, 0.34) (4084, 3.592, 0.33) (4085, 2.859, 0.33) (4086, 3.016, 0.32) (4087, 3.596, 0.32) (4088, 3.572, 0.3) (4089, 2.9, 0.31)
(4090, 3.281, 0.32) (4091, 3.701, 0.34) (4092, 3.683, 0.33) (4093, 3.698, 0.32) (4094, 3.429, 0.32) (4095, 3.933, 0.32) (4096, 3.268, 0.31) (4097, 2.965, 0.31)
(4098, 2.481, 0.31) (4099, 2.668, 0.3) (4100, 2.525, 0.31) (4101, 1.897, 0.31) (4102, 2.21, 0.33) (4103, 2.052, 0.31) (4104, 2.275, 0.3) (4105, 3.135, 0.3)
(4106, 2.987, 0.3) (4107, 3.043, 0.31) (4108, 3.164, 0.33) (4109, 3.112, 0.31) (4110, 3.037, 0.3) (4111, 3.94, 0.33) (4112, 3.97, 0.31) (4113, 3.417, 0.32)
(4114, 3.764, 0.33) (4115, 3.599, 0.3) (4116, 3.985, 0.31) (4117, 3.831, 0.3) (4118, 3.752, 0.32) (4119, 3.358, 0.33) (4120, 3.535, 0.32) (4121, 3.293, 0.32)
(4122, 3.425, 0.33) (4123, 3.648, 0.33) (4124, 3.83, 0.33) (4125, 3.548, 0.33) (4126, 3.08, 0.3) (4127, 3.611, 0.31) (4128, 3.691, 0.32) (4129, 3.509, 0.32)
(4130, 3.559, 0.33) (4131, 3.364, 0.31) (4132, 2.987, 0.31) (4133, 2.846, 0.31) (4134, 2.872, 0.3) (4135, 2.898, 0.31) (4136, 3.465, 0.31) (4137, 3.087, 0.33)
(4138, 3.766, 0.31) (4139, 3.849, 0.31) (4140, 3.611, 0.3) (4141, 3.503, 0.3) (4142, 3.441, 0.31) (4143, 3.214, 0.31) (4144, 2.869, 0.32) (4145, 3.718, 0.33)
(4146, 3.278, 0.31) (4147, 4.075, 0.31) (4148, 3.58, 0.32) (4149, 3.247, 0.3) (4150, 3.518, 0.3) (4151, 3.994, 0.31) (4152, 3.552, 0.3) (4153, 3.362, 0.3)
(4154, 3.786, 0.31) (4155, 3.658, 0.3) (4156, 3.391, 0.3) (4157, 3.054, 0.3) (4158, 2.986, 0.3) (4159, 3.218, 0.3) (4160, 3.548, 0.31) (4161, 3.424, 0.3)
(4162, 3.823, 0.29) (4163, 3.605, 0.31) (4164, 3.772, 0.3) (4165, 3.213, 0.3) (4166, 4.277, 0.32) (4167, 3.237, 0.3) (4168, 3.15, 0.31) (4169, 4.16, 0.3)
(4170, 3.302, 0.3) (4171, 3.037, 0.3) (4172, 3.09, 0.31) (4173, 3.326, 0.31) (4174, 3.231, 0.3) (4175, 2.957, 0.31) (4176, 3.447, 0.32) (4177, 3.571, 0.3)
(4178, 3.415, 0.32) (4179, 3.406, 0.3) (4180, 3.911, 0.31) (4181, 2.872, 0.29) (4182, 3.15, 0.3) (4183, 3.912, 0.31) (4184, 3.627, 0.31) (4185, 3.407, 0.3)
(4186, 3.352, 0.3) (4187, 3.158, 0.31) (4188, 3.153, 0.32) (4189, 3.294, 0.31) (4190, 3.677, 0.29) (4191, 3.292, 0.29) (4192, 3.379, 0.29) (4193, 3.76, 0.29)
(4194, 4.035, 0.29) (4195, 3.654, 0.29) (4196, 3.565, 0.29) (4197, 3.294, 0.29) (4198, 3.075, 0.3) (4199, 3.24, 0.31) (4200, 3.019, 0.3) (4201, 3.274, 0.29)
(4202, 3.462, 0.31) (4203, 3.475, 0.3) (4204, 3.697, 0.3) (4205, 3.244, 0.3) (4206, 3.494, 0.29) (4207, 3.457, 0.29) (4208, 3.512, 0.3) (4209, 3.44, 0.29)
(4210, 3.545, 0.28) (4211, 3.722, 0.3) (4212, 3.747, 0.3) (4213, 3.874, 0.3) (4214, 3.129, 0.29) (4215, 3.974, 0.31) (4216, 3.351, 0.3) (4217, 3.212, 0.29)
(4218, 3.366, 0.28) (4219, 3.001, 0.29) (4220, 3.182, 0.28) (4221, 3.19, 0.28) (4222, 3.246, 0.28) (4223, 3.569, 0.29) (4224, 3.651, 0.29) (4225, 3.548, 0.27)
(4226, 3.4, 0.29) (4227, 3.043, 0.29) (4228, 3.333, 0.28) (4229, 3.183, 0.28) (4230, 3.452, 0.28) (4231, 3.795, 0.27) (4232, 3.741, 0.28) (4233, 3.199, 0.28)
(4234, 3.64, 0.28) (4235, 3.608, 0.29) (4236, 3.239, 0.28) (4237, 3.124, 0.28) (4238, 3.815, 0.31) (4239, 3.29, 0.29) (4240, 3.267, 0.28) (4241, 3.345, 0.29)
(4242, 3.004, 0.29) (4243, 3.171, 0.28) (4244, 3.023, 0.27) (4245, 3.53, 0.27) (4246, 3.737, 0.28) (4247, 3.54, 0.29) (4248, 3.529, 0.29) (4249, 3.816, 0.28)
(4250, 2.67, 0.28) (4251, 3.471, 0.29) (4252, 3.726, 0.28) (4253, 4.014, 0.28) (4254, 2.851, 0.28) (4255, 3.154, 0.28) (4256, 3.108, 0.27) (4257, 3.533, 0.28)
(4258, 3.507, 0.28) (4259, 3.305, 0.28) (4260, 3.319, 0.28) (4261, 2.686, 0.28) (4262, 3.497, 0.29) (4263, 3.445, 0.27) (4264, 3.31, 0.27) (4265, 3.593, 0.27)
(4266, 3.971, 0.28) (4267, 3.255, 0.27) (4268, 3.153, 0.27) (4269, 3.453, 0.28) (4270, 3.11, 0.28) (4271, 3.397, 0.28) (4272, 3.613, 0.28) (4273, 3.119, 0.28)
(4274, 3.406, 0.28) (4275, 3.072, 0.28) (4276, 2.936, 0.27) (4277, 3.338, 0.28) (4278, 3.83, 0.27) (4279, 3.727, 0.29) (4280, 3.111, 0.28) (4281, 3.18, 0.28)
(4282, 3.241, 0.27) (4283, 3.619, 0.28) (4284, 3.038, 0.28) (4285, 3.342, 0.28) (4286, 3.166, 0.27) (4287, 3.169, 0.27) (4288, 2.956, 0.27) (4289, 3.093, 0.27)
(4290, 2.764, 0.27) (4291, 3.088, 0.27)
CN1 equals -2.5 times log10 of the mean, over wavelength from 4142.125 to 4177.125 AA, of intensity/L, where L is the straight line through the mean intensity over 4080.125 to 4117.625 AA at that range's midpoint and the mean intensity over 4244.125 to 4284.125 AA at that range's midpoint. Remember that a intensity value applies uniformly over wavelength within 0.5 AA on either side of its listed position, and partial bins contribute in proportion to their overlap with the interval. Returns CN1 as -0.05 mag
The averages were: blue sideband 3.24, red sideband 3.37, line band 3.45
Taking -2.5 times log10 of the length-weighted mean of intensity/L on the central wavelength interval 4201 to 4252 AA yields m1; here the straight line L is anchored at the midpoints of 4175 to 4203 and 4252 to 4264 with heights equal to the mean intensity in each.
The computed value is -0.02 mag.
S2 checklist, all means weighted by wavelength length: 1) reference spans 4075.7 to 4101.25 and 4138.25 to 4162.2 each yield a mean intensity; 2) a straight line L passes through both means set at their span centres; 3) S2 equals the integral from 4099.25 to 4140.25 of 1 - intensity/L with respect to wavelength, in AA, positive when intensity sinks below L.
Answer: 1.2 AA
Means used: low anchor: 3.26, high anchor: 3.49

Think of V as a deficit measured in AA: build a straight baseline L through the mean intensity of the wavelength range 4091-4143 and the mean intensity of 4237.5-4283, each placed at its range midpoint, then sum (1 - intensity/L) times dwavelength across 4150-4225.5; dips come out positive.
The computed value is -2.7 AA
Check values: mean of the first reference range 3.29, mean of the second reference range 3.36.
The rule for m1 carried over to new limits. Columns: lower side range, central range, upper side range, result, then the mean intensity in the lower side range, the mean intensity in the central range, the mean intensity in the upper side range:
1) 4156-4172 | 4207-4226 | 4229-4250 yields -0.01 mag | 3.44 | 3.46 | 3.42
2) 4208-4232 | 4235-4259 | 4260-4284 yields 0.01 mag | 3.44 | 3.37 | 3.34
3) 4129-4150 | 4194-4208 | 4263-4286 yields -0.02 mag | 3.37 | 3.41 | 3.35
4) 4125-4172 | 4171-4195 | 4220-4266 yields 0.00 mag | 3.44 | 3.41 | 3.39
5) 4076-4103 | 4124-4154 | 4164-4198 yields -0.04 mag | 3.18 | 3.43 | 3.43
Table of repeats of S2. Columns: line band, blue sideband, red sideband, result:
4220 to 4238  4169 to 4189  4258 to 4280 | -0.3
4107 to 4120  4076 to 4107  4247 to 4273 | -1.6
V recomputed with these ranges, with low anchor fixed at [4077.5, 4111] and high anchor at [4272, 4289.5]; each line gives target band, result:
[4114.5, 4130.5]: -2.2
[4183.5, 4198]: -1.2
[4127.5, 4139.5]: -0.7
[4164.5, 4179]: -0.9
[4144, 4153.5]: -1.2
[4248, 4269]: -0.8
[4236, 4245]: -0.1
